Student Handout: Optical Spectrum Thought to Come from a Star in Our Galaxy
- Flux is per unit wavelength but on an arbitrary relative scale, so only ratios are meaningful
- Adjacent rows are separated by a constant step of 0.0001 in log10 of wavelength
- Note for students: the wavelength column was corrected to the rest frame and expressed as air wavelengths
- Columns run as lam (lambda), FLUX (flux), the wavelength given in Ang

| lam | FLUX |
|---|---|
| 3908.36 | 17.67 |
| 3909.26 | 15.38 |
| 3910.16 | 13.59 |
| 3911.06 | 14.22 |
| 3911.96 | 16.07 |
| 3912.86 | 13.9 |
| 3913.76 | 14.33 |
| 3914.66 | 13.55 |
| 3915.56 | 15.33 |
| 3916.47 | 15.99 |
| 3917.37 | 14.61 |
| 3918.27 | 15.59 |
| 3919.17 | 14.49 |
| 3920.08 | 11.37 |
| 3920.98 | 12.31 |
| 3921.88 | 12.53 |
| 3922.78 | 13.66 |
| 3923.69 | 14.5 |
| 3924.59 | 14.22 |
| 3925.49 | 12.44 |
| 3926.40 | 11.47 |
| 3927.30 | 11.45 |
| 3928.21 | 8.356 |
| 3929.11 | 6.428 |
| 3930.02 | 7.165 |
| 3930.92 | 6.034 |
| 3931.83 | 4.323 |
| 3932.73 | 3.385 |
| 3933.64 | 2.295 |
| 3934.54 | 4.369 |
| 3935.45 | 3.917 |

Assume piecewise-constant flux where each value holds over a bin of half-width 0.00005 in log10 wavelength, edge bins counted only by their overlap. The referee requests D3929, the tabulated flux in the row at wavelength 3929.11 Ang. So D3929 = 6.428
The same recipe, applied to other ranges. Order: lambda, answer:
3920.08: 11.37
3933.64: 2.295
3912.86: 13.9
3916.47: 15.99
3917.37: 14.61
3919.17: 14.49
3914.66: 13.55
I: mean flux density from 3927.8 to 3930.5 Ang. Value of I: 7.3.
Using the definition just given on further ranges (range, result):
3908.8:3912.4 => 14.8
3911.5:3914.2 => 14.8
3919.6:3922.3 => 12.1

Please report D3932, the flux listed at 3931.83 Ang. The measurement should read 4.323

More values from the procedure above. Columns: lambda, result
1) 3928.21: 8.356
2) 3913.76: 14.33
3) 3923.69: 14.5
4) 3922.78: 13.66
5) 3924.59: 14.22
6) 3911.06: 14.22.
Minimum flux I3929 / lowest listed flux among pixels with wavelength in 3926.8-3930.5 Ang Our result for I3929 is 6.428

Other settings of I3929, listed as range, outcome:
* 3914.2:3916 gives 13.55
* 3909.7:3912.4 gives 13.59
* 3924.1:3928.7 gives 8.356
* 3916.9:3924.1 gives 11.37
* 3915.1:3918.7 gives 14.61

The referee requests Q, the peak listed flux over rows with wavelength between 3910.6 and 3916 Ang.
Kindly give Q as 16.07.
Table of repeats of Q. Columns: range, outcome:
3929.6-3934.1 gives 7.165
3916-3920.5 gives 15.99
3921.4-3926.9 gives 14.5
